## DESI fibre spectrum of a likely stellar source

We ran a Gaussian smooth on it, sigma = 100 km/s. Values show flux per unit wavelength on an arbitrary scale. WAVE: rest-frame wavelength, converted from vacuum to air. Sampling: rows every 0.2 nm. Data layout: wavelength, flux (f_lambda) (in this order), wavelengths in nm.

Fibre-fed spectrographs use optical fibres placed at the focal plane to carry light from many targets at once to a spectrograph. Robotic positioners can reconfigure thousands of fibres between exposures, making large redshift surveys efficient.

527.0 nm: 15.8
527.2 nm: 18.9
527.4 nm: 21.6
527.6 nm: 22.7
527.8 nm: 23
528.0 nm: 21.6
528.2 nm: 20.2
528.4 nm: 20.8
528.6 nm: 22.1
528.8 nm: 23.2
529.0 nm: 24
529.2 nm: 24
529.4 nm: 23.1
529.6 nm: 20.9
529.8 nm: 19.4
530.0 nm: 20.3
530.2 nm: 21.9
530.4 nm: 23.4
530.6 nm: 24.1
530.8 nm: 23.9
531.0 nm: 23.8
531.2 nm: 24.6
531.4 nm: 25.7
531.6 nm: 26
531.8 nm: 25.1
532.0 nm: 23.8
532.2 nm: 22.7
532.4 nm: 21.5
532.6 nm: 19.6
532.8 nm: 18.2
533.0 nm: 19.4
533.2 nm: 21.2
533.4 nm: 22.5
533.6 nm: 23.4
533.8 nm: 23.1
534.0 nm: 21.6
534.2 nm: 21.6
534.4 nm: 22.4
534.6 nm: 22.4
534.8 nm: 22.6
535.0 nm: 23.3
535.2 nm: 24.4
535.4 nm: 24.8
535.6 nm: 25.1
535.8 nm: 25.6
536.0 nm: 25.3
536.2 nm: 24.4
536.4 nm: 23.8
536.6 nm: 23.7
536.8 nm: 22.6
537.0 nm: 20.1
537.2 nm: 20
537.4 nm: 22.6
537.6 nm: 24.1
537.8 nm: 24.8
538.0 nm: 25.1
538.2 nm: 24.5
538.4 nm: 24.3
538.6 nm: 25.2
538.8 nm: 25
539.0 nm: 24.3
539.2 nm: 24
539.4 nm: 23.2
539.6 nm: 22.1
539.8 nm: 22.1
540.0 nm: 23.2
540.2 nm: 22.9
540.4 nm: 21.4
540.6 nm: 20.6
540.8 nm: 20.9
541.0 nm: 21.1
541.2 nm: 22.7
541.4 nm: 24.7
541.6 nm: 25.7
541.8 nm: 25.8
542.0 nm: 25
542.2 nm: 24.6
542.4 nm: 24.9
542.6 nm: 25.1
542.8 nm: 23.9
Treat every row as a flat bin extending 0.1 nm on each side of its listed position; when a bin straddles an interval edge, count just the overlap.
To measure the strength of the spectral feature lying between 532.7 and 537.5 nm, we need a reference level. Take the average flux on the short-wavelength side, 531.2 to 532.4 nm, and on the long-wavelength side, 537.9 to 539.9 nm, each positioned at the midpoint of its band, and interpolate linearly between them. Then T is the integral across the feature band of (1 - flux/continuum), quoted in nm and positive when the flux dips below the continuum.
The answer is 0.30 nm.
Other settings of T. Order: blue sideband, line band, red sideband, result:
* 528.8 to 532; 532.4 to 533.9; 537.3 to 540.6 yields 0.15 nm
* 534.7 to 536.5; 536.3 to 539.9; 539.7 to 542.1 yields 0.05 nm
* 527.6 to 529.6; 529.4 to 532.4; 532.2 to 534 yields -0.19 nm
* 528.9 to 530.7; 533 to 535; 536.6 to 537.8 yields 0.01 nm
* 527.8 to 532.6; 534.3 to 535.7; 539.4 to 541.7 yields -0.06 nm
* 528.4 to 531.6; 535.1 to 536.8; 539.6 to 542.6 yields -0.10 nm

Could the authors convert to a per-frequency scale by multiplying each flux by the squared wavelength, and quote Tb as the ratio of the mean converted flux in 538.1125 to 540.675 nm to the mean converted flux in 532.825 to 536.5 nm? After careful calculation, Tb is 1.03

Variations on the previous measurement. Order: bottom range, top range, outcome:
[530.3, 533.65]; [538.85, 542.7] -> 1.06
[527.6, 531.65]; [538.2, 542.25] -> 1.07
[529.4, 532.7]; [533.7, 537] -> 1.04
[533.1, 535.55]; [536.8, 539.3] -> 1.05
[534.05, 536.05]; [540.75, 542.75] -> 1.05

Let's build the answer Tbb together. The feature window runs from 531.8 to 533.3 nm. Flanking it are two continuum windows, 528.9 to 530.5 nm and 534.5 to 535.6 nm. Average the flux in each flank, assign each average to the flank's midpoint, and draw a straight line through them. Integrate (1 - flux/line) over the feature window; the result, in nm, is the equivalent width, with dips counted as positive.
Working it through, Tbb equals 0.11 nm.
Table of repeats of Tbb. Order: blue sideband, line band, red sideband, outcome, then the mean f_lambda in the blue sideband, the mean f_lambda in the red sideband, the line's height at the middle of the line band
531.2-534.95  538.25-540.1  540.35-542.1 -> -0.061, 22.4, 23.1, 23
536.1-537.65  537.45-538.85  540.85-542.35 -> -0.097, 22.6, 24.1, 23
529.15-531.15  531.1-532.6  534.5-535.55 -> -0.067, 22.5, 23.6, 22.9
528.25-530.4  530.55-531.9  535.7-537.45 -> -0.150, 22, 23.1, 22.3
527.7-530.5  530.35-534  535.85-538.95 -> -0.035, 22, 23.7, 22.6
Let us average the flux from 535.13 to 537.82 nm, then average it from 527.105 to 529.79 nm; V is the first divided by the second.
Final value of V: 1.08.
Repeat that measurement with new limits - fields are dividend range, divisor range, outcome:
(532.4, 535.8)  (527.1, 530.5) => 1.02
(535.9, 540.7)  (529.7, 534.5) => 1.04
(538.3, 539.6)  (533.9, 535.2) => 1.07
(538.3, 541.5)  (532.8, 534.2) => 1.06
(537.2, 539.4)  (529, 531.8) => 1.04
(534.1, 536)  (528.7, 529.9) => 1.06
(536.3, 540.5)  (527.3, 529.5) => 1.04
